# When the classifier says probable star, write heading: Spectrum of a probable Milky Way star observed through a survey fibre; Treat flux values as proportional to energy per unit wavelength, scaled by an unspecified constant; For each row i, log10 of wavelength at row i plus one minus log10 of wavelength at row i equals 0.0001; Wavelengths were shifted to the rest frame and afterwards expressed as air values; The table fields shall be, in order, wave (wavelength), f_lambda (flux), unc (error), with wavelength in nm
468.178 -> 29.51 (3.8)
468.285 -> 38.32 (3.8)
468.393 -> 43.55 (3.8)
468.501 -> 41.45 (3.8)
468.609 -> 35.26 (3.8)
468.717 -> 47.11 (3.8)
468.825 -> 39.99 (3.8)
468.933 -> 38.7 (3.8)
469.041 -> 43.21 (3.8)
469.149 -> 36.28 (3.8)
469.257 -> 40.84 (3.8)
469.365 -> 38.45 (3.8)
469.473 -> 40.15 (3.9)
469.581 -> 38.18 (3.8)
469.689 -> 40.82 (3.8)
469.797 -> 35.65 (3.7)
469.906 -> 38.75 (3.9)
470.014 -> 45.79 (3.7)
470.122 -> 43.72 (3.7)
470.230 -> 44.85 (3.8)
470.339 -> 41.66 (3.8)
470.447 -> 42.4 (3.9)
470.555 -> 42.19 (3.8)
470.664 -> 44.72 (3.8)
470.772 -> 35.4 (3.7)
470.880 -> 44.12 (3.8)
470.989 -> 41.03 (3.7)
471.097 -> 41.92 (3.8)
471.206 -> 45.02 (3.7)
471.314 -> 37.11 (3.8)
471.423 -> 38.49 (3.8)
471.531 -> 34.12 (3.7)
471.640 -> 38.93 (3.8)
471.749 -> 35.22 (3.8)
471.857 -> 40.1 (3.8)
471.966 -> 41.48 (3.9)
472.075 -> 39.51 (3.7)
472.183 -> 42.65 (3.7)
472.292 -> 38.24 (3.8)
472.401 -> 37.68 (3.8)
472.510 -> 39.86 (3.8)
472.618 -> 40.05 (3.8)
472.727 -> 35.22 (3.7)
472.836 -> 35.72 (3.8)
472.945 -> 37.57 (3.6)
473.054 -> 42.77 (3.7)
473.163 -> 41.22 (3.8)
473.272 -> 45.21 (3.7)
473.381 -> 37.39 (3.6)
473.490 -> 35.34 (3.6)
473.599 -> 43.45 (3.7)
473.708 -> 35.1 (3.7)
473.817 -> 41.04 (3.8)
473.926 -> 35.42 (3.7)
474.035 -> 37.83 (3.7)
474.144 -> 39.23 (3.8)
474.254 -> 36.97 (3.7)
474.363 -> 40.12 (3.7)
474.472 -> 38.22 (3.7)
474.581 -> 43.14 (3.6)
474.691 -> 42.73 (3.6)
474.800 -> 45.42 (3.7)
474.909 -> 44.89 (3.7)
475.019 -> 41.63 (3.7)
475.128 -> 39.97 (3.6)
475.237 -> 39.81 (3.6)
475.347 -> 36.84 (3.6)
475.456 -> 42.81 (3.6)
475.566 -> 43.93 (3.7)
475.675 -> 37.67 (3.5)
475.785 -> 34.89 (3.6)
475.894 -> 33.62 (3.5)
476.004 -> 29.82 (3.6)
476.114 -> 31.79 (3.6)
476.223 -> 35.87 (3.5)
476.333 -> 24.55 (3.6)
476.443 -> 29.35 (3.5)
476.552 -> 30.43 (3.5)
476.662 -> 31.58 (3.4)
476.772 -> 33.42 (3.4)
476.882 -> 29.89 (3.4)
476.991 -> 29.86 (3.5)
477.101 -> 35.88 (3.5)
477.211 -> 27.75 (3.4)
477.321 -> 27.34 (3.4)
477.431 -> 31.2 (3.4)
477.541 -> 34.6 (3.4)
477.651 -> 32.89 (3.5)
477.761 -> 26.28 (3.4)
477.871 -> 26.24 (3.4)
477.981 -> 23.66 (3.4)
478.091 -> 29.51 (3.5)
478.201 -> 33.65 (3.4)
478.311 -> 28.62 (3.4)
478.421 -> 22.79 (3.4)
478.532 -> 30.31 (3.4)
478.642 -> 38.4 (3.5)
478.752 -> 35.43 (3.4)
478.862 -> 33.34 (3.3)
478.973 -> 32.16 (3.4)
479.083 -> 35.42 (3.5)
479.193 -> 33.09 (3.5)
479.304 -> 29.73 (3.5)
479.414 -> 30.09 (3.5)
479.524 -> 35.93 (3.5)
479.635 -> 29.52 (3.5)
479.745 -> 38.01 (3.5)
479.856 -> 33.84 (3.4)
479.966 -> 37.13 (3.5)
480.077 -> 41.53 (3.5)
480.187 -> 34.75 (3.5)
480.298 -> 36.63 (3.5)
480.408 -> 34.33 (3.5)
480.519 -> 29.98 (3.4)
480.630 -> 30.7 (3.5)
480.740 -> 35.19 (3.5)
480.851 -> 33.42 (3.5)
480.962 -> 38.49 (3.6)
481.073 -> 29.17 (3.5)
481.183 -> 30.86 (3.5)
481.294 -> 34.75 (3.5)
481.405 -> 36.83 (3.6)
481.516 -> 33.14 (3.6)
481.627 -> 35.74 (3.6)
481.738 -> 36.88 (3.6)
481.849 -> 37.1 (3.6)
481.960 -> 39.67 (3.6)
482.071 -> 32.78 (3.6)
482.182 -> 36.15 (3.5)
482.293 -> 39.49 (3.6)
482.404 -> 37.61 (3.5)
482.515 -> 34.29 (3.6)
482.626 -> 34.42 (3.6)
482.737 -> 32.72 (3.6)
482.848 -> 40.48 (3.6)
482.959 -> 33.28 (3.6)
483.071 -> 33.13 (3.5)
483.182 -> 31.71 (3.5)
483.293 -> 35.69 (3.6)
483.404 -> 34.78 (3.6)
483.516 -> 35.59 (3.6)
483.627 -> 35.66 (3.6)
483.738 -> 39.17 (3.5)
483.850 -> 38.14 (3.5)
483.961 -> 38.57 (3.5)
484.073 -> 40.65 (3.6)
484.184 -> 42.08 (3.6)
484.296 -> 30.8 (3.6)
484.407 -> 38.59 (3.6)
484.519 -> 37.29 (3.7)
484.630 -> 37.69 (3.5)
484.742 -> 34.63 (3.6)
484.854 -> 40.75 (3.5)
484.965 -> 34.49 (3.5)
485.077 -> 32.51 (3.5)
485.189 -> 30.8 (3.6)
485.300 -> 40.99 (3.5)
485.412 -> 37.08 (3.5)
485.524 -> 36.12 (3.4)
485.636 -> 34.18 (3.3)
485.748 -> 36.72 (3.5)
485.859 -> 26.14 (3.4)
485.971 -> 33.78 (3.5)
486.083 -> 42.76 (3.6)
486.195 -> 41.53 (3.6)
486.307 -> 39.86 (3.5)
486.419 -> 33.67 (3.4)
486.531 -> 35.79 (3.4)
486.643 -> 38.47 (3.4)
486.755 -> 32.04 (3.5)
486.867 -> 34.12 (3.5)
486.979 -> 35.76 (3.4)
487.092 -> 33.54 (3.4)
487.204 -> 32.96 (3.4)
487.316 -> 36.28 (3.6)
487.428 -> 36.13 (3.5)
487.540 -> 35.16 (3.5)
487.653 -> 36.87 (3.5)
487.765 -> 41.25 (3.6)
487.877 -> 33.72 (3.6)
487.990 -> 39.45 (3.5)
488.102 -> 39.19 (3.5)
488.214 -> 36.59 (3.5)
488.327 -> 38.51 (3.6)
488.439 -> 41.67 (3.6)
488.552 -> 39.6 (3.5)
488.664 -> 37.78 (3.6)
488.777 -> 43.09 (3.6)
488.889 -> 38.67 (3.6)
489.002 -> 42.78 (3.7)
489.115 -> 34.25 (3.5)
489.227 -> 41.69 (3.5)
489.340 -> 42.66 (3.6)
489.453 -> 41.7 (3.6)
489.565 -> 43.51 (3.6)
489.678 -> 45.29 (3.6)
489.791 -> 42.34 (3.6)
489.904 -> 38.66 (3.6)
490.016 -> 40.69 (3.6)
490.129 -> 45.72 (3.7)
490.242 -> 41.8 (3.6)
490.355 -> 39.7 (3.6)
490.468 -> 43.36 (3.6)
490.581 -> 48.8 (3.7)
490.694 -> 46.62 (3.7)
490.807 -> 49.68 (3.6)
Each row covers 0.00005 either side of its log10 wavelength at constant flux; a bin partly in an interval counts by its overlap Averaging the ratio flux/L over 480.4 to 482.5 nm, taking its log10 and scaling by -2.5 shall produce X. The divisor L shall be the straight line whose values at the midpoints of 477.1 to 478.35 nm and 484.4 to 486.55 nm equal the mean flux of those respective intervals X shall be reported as -0.067 mag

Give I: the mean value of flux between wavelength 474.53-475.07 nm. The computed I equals 43.5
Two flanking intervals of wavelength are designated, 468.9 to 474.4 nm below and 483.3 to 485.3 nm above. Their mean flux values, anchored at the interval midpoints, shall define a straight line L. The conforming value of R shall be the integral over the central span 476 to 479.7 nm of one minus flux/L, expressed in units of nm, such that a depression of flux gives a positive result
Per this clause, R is 0.708 nm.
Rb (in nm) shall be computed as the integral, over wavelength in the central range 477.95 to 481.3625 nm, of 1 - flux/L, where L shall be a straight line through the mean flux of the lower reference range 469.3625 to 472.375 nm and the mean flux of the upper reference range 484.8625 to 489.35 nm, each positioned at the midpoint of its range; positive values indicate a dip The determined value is 0.49 nm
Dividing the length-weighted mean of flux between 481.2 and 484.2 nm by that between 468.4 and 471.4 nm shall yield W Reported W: 0.88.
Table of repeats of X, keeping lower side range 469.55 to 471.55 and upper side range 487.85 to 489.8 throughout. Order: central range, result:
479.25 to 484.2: 0.15 mag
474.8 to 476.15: 0.06 mag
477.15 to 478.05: 0.38 mag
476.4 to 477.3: 0.30 mag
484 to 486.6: 0.11 mag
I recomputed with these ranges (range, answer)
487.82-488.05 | 36.7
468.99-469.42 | 39.7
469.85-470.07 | 42.2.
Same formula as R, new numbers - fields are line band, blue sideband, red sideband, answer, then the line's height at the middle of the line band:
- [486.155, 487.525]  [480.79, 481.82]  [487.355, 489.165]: 0.07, 37.6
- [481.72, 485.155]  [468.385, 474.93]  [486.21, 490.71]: 0.28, 39.5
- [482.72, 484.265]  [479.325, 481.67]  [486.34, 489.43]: -0.04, 35.6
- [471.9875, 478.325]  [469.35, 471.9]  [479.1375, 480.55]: 0.24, 37.4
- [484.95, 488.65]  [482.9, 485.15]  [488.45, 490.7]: 0.25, 39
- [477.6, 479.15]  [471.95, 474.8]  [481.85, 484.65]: 0.30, 37.9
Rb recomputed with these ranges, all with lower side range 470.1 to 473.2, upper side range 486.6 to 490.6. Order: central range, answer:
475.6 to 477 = 0.28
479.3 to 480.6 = 0.17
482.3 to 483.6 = 0.15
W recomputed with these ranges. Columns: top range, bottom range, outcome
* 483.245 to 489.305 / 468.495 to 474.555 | 0.93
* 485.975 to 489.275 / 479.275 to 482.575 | 1.08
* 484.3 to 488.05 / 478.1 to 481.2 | 1.08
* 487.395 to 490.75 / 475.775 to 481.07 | 1.27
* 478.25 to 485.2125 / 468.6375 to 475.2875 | 0.87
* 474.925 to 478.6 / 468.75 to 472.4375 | 0.81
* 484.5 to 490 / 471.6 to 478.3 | 1.04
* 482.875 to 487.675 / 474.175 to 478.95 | 1.05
